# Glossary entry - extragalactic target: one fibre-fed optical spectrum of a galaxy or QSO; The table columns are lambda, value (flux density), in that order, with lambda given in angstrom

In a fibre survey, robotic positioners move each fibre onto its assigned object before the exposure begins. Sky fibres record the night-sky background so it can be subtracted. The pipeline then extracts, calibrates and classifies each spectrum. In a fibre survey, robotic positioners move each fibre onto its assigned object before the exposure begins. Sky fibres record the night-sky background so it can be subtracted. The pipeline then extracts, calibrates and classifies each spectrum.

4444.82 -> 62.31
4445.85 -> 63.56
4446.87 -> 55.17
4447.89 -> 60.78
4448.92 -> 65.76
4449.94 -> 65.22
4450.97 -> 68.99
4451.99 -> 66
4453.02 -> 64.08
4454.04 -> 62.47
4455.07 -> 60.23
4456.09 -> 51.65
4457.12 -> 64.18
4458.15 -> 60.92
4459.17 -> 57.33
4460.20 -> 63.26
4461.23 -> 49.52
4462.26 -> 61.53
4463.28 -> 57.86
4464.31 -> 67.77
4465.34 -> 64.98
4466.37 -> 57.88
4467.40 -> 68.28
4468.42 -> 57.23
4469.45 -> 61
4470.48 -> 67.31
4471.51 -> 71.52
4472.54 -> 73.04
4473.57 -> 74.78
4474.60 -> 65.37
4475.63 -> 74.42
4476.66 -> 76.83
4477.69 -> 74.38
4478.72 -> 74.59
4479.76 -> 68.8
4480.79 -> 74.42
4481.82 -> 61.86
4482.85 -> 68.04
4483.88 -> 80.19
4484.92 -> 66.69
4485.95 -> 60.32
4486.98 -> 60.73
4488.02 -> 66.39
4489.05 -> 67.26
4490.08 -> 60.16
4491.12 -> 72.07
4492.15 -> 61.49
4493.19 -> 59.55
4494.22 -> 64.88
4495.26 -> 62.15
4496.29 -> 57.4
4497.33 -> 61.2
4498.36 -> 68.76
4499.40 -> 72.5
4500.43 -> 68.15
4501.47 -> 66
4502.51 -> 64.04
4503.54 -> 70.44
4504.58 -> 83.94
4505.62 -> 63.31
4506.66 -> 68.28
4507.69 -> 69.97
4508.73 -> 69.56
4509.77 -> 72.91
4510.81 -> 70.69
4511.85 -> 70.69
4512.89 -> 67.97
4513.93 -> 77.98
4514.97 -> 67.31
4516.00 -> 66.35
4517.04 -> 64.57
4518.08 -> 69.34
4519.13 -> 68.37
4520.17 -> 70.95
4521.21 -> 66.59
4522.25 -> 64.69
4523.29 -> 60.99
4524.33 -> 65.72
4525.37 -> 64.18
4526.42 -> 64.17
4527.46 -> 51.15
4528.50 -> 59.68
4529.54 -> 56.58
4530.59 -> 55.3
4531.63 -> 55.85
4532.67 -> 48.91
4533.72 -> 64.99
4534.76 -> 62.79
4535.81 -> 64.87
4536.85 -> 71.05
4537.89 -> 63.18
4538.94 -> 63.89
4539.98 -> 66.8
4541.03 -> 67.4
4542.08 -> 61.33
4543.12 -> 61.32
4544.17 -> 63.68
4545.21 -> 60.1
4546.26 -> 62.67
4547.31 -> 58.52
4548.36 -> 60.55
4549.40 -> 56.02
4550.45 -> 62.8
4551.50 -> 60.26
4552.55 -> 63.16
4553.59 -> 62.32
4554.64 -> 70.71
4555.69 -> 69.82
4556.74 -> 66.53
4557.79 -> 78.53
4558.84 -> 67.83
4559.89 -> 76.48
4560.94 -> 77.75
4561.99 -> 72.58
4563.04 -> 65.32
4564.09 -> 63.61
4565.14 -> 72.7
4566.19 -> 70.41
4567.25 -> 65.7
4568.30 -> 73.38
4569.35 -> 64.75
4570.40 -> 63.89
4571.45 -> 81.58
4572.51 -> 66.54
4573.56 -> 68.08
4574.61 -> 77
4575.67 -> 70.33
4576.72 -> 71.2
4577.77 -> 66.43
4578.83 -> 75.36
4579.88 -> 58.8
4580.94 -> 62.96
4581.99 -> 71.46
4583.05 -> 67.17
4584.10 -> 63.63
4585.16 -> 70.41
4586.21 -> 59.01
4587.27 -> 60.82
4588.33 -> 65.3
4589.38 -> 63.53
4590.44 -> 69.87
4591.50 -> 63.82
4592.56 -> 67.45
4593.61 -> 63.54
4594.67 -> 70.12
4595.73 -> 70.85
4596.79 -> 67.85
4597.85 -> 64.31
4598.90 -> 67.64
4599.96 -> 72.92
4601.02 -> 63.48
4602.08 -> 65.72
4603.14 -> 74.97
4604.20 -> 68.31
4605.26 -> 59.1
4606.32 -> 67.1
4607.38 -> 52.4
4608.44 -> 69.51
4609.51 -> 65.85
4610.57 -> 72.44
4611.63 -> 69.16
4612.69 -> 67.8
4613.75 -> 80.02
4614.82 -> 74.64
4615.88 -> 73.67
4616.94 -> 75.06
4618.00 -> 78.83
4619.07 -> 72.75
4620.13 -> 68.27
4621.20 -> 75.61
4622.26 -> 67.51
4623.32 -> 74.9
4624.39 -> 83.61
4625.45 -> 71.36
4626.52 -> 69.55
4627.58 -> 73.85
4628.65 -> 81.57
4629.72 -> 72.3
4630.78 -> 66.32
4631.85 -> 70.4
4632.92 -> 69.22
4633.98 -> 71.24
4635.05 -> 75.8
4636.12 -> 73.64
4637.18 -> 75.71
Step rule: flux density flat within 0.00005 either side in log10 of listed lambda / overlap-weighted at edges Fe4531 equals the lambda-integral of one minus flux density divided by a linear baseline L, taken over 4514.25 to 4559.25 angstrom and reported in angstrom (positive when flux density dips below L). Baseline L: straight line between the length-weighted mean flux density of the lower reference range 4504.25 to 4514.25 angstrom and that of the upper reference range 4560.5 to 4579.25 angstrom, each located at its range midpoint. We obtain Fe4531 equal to 4.6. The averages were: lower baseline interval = 71.1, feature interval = 63.6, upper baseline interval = 70.3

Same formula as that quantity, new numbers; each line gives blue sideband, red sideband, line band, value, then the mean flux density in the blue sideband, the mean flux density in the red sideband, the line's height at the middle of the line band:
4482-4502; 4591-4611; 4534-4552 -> 0.9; 65.4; 66.7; 66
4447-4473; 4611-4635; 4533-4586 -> 1.7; 62.6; 73.1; 69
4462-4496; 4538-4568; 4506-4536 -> 0.7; 66.8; 66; 66.4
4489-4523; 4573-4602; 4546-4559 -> 0.5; 67.5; 67.1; 67.3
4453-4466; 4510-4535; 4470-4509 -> -3.8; 60.3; 64.1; 62.1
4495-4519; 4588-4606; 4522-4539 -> 1.8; 68.5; 67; 68.1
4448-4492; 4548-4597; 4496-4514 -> -0.8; 65.5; 67.6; 66.3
